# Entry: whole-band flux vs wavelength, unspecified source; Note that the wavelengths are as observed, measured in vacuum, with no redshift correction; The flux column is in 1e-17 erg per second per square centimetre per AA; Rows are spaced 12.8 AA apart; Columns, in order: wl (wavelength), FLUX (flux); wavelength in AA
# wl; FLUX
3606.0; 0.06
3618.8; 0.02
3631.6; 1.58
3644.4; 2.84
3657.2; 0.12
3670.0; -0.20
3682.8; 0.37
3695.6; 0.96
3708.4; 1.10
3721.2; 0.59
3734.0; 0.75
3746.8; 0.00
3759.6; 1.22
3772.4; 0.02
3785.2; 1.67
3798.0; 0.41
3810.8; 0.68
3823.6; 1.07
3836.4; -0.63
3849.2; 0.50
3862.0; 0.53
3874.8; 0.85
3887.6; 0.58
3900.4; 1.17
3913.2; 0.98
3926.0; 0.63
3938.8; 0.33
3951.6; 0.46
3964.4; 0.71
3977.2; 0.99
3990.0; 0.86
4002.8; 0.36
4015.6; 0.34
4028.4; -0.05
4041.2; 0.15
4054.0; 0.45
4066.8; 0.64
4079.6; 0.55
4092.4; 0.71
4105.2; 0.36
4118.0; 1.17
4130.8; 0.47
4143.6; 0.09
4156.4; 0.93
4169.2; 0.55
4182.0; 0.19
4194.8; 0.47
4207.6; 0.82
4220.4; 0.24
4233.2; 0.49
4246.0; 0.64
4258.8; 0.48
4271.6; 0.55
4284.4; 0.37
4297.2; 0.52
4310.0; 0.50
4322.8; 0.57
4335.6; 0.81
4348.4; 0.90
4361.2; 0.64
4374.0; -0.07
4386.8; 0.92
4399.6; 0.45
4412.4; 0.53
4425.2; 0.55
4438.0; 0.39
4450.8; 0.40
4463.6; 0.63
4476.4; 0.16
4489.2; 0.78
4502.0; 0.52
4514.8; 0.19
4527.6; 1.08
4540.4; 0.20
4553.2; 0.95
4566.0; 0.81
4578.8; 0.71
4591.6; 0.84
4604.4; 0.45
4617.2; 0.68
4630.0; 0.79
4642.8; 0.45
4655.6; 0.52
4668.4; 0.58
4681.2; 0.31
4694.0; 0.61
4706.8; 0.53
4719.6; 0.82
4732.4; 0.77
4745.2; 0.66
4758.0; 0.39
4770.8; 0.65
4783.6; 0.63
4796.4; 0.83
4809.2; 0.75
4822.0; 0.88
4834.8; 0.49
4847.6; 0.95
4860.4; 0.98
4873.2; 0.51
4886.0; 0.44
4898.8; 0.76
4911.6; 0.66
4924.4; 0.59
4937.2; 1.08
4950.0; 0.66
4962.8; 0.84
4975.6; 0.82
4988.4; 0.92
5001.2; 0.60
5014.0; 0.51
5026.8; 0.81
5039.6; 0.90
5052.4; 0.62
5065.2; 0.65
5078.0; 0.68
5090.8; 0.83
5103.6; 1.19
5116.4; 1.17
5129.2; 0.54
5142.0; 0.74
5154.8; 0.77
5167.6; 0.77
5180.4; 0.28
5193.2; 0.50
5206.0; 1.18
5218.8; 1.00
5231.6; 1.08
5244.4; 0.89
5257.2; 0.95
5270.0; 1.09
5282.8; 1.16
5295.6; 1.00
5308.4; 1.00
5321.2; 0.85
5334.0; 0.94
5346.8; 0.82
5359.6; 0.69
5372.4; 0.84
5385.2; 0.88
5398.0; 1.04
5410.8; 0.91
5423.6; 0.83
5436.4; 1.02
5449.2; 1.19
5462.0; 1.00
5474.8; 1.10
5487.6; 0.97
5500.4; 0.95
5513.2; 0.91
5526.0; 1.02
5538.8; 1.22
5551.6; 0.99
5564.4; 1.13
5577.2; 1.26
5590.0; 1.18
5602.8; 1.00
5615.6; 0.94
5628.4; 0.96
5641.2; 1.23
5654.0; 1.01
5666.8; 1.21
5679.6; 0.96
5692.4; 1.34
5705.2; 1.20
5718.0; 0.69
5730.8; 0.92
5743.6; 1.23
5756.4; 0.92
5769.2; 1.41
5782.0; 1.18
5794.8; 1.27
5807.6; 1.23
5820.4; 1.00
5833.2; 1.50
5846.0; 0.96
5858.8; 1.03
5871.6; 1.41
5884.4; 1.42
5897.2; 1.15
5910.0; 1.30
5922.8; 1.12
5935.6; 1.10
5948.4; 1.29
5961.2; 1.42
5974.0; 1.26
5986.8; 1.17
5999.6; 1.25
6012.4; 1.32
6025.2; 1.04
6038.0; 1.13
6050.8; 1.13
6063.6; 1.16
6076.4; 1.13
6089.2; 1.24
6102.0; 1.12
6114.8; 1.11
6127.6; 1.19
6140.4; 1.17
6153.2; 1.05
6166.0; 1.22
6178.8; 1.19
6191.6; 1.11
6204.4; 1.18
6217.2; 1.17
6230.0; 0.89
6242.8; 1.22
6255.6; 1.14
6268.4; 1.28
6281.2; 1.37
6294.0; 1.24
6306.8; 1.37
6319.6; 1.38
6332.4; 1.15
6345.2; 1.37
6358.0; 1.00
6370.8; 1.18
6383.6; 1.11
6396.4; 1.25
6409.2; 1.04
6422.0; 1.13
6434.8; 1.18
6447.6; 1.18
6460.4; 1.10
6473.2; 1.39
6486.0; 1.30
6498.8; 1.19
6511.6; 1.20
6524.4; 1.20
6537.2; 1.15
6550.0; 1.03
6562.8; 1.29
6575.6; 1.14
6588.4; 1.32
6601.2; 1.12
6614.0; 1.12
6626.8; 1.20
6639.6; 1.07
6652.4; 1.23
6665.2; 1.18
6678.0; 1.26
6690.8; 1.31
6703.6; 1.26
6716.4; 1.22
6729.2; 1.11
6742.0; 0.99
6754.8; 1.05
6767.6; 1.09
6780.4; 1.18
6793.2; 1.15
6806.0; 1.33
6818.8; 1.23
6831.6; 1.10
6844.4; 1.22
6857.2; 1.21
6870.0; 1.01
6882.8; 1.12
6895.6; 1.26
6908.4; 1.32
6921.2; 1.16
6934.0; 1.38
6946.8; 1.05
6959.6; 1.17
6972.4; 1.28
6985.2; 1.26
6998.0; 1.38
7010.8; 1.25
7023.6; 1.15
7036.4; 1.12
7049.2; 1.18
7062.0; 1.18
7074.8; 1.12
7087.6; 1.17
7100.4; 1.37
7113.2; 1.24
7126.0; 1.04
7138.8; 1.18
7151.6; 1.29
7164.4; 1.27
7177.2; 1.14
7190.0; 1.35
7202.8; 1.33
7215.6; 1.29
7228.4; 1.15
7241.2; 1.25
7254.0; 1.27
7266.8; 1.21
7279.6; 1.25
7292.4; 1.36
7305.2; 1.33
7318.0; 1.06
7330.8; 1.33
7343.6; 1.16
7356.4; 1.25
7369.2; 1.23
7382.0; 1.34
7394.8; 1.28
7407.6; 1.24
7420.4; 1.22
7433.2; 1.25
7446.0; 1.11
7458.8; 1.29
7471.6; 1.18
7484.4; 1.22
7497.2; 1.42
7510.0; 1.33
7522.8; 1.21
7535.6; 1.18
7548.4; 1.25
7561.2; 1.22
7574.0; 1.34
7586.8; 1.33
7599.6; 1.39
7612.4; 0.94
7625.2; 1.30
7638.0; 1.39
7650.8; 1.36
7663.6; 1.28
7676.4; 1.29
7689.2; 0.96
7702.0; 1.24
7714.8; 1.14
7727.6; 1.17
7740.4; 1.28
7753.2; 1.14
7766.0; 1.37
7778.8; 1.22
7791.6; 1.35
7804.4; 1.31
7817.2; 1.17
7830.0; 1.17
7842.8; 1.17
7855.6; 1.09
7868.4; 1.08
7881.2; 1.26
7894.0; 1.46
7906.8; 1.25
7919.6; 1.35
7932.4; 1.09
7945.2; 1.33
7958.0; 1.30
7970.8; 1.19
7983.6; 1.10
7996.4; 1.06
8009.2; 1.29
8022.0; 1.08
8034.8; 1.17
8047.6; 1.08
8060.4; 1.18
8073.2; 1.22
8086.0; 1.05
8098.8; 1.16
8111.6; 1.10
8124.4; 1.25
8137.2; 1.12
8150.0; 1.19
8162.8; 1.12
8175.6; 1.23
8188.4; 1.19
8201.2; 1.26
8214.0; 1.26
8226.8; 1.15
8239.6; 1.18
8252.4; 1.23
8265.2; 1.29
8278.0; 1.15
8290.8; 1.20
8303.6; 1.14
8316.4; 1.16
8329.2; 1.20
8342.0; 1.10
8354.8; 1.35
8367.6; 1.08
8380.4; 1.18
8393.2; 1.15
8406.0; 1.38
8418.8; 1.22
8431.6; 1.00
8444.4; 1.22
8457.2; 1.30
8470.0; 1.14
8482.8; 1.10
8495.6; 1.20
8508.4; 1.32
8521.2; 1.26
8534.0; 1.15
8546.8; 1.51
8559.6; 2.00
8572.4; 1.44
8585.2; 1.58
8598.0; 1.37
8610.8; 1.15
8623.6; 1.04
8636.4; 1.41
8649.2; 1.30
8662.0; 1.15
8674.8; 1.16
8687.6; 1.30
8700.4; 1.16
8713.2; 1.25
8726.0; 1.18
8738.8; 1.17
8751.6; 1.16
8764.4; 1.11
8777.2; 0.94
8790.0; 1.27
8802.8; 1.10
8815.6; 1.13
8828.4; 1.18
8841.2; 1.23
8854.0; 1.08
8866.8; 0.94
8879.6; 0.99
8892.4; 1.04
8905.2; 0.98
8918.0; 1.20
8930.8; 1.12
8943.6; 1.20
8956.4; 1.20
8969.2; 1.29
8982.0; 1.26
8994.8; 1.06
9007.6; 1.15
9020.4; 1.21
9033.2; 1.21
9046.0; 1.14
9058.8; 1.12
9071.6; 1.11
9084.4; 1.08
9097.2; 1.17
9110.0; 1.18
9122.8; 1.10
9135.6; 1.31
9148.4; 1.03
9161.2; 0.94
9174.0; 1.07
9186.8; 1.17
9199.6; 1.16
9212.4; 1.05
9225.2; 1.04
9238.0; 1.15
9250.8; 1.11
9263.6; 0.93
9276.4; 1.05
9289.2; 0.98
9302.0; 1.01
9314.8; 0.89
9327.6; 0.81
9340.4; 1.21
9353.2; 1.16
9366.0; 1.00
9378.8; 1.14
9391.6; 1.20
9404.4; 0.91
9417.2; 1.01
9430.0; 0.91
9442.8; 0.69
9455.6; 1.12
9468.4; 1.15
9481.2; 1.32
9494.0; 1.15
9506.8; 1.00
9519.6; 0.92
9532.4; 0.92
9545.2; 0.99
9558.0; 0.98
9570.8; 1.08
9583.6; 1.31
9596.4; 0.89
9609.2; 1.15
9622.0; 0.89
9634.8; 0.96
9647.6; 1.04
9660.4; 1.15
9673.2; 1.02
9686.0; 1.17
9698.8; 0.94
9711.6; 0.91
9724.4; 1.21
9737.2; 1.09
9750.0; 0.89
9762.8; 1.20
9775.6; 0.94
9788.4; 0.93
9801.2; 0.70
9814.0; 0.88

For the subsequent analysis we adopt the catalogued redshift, 0.30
